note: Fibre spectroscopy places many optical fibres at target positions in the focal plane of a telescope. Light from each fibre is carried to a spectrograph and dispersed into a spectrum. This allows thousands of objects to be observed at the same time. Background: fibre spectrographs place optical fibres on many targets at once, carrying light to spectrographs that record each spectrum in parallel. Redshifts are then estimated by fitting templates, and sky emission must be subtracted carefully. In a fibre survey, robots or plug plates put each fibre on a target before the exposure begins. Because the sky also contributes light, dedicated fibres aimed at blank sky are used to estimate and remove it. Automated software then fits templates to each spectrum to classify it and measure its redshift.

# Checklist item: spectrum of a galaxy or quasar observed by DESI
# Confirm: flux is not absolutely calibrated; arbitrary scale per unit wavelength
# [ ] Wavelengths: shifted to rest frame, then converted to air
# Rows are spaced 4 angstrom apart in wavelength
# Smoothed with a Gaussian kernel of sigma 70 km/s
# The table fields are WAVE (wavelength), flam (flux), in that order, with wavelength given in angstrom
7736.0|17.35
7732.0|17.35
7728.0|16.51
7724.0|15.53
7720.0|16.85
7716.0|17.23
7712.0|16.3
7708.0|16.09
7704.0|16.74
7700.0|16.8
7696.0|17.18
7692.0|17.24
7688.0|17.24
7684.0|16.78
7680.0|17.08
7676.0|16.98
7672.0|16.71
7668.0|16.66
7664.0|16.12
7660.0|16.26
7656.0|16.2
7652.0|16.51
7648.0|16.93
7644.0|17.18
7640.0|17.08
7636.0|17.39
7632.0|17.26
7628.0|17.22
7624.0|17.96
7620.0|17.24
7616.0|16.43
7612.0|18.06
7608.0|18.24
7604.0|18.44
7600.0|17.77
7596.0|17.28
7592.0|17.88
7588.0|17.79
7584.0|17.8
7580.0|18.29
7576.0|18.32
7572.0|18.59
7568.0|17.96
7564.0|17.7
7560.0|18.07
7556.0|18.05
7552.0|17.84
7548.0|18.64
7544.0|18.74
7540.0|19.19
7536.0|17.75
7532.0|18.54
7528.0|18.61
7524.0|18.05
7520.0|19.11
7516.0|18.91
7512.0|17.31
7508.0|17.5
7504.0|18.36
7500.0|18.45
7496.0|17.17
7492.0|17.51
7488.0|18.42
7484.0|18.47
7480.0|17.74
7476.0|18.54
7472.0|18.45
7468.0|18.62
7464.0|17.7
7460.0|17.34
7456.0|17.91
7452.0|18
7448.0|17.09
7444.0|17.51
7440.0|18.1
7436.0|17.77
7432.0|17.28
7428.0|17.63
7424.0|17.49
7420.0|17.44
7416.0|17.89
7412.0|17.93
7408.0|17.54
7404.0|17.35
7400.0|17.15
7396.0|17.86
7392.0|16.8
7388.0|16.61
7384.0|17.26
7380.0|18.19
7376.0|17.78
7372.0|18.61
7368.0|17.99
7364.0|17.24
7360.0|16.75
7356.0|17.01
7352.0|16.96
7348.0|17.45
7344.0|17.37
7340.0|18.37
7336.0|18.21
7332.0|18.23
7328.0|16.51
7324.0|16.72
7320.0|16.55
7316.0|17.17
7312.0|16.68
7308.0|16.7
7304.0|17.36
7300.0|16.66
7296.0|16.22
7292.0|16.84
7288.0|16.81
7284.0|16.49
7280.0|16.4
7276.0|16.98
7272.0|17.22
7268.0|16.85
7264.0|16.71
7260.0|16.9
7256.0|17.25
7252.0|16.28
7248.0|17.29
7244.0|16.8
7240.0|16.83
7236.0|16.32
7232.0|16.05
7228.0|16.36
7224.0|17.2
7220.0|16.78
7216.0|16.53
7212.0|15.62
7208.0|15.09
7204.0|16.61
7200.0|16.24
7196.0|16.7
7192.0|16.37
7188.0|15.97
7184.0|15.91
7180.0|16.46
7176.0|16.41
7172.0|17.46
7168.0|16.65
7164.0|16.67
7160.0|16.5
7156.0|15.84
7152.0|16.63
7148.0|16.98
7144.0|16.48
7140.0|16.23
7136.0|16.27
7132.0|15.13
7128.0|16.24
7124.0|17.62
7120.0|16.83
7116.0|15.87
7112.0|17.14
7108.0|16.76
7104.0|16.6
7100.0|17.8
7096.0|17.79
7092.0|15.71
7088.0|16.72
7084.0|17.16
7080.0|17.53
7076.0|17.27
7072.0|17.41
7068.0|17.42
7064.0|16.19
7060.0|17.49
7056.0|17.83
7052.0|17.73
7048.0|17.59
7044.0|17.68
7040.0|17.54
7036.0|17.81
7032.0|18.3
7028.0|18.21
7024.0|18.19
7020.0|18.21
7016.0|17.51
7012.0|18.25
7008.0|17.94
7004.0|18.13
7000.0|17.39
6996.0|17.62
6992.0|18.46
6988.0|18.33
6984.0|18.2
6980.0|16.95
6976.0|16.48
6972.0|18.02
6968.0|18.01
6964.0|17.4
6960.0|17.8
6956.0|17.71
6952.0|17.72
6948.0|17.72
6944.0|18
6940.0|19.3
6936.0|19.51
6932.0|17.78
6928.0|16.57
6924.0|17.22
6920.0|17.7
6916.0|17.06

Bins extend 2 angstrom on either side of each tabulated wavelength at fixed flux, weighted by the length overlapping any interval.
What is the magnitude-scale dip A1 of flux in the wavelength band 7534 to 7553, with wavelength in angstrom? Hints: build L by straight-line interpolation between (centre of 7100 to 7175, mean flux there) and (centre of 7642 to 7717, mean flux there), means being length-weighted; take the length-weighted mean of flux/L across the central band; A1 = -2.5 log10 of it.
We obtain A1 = -0.11 mag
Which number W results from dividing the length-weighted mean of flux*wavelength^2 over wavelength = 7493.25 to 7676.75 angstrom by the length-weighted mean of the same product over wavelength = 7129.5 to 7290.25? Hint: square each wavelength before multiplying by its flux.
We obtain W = 1.2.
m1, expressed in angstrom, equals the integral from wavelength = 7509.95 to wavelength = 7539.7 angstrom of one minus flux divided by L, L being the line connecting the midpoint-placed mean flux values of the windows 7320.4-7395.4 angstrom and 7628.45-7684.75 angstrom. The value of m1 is -2.2 angstrom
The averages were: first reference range 17.4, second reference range 16.8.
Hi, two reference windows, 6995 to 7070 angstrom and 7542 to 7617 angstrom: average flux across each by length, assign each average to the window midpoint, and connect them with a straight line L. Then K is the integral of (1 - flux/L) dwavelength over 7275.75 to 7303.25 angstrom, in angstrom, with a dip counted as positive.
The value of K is 1.9 angstrom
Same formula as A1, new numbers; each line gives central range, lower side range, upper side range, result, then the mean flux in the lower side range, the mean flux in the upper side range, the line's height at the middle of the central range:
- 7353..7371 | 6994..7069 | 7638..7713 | 0.00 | 17.7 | 16.7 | 17.2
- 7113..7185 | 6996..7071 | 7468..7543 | 0.09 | 17.7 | 18.2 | 17.9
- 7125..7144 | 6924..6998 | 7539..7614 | 0.12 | 17.8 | 18.1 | 17.9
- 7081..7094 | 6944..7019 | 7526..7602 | 0.08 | 17.8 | 18.1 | 17.8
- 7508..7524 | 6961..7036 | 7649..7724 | -0.08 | 17.9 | 16.7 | 17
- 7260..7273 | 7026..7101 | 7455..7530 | 0.05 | 17.4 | 18.1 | 17.8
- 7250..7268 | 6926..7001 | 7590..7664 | 0.05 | 17.8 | 17.3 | 17.6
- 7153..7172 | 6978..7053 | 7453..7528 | 0.09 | 17.9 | 18.1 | 18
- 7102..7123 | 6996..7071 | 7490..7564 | 0.07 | 17.7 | 18.2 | 17.8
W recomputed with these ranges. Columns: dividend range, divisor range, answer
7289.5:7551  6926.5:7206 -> 1.13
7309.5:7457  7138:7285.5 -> 1.11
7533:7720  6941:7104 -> 1.16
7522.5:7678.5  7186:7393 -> 1.13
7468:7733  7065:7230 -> 1.20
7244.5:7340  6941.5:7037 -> 1.03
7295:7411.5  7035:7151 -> 1.10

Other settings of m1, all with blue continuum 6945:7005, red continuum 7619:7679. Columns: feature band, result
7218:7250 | 1.30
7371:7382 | -0.58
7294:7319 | 0.77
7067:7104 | 0.91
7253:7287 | 1.05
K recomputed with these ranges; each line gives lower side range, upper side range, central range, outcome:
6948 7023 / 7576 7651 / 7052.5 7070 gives 0.48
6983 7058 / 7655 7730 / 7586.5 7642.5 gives -2.52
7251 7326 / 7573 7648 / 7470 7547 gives -3.94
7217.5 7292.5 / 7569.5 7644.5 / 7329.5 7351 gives -1.09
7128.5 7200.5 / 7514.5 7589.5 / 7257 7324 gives 0.87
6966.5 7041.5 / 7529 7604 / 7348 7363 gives 0.86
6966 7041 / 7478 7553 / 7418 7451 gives 1.13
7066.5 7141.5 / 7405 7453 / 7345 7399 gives 0.20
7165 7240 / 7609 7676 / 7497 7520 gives -1.86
